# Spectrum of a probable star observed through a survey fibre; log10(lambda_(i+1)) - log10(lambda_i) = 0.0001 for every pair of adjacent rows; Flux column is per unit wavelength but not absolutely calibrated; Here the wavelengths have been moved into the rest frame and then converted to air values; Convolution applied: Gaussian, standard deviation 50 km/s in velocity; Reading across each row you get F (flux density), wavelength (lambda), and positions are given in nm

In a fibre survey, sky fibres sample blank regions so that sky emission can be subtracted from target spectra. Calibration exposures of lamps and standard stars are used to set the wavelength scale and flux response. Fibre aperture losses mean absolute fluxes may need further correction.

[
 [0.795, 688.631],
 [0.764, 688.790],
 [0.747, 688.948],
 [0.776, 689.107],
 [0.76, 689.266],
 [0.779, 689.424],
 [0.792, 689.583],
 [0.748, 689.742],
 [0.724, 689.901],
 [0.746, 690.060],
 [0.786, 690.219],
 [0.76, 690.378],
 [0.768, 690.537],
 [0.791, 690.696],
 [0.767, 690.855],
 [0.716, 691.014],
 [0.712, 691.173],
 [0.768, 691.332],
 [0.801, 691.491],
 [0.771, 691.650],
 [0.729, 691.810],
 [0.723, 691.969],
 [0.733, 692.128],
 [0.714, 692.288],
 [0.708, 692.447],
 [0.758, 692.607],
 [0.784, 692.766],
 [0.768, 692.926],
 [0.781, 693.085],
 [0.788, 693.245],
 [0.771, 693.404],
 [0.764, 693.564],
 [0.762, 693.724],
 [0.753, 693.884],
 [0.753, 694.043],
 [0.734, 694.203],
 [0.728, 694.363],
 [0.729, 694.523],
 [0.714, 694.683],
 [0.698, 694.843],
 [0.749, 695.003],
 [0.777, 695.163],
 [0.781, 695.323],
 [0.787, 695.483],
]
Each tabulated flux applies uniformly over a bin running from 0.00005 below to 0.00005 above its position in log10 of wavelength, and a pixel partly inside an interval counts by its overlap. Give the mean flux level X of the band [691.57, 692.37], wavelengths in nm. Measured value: 0.734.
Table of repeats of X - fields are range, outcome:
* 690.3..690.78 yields 0.773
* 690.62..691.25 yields 0.747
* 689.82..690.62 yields 0.757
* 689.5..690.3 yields 0.758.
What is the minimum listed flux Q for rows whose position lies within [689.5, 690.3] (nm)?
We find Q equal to 0.724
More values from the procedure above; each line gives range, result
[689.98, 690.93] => 0.746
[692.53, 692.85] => 0.758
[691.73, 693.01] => 0.708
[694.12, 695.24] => 0.698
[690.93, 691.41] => 0.712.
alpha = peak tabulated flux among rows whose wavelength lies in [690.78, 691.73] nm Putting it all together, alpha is 0.801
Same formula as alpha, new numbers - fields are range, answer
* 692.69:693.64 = 0.788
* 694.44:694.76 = 0.729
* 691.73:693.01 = 0.784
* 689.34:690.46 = 0.792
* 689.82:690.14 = 0.746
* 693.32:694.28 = 0.771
